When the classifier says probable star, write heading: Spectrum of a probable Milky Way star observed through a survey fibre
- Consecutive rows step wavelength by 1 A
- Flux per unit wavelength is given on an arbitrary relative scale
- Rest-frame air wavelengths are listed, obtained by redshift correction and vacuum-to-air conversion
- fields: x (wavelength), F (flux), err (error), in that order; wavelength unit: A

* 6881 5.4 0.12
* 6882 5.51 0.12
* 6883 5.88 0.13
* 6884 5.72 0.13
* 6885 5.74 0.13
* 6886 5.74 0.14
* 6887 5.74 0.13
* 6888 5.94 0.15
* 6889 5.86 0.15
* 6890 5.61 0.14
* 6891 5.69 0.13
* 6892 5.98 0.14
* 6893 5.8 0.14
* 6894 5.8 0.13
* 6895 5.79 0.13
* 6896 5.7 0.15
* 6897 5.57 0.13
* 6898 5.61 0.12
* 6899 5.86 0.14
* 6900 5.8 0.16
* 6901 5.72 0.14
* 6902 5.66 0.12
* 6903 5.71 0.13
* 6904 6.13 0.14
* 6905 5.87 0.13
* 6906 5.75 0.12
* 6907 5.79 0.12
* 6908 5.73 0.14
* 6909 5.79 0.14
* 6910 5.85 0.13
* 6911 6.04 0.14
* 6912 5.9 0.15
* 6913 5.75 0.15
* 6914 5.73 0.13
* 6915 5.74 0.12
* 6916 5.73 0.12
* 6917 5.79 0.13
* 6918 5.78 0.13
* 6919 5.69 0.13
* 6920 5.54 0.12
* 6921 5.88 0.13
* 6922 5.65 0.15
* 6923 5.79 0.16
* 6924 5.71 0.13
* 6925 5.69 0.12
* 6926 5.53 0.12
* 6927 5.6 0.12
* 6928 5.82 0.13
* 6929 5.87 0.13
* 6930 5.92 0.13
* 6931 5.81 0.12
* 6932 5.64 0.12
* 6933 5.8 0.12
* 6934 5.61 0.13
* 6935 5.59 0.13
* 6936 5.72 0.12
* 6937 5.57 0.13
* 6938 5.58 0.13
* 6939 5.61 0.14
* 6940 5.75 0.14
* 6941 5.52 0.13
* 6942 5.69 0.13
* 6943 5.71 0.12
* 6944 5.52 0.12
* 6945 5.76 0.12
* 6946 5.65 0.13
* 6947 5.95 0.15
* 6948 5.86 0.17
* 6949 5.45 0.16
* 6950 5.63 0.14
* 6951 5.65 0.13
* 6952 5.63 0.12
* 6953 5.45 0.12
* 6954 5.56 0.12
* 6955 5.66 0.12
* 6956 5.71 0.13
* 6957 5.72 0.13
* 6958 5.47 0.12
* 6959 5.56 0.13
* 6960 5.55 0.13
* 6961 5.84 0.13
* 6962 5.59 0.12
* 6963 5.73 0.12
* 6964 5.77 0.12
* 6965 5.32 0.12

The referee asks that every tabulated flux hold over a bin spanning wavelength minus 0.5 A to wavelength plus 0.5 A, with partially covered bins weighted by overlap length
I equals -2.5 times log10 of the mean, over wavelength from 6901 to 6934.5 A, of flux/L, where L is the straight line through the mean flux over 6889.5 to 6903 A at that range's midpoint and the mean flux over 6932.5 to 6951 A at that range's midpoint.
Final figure -0.01 mag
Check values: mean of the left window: 5.74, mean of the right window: 5.66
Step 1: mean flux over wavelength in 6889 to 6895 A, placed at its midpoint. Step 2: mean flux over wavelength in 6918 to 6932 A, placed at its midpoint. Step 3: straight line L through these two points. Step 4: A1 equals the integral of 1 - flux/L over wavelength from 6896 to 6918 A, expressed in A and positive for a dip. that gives -0.1 A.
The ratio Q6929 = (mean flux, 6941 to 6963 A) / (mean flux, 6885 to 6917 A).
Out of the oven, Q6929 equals 0.98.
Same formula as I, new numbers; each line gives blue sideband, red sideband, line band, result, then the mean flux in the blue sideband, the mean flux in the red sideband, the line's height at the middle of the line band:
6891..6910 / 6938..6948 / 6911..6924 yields 0.00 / 5.78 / 5.69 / 5.74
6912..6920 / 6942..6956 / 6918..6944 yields 0.00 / 5.74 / 5.66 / 5.7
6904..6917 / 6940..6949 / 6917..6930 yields 0.01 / 5.82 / 5.7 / 5.77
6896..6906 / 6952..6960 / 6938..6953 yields -0.01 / 5.77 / 5.59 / 5.62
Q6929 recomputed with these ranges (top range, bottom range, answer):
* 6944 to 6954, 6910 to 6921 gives 0.98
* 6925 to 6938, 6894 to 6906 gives 0.99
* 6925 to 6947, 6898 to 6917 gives 0.98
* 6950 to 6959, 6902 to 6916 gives 0.96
